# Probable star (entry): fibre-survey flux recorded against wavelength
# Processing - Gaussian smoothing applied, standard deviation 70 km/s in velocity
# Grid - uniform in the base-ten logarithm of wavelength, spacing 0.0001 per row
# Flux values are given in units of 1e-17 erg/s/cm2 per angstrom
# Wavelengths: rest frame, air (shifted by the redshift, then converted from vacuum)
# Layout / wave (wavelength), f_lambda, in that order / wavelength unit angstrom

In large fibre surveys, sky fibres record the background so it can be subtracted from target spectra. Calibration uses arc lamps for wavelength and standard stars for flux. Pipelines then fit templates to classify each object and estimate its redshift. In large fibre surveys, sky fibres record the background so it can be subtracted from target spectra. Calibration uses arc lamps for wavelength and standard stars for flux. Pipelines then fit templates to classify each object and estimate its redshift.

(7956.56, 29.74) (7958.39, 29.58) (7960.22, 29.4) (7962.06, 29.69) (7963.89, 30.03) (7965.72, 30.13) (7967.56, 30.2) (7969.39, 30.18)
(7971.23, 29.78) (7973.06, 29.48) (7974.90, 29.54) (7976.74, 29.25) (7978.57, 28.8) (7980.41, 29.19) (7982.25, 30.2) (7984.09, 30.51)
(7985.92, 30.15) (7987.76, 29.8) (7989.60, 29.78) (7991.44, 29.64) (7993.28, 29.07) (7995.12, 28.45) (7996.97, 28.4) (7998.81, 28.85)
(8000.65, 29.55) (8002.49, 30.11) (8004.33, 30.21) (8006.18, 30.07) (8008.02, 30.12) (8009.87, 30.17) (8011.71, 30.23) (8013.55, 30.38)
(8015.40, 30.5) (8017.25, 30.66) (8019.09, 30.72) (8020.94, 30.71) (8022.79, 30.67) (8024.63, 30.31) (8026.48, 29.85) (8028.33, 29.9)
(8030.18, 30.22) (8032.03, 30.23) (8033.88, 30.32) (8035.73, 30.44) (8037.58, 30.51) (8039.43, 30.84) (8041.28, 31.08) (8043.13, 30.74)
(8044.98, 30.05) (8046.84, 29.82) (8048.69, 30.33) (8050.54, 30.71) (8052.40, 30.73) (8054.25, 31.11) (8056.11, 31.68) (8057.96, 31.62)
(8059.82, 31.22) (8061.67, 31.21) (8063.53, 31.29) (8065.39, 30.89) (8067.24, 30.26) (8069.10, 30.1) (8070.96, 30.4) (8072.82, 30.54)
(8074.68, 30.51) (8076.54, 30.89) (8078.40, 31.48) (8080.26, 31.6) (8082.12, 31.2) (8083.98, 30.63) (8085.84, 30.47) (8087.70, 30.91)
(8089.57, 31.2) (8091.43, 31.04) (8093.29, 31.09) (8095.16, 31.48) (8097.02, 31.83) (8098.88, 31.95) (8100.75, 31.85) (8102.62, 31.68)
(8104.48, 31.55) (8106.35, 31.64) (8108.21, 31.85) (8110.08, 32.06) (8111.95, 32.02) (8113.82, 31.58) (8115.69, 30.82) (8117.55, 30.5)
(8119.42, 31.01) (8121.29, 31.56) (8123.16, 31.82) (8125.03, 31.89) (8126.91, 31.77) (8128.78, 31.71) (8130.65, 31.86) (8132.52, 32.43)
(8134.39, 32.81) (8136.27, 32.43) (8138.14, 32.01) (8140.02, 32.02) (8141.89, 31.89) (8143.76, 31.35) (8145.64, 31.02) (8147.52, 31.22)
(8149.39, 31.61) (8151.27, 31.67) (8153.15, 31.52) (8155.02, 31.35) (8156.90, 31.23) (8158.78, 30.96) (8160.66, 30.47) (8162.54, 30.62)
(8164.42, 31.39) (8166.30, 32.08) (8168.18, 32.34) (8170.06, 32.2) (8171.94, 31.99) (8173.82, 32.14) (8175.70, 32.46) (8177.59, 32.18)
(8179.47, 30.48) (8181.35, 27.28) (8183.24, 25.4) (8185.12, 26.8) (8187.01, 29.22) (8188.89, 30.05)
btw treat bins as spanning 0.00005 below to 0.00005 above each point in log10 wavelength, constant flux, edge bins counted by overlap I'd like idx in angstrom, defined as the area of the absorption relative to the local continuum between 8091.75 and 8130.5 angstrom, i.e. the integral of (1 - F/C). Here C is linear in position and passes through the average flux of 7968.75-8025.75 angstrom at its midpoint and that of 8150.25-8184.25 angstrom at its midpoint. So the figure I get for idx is -1.2 angstrom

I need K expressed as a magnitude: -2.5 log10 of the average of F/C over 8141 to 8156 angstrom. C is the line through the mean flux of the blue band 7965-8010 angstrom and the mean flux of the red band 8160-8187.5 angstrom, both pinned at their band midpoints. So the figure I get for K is -0.04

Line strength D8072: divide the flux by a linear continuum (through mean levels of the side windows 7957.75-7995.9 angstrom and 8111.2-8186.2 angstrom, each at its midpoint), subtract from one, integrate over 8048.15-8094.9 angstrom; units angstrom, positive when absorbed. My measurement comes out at -0.6 angstrom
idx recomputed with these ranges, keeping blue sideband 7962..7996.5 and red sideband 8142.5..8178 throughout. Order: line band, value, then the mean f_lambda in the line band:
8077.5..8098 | -0.3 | 31.2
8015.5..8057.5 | -0.4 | 30.5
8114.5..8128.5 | -0.1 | 31.4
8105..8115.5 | -0.2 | 31.7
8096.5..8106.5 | -0.3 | 31.7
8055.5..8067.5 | -0.3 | 31.2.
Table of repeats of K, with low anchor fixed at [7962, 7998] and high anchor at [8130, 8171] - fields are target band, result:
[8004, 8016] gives -0.01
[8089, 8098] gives -0.01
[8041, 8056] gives -0.01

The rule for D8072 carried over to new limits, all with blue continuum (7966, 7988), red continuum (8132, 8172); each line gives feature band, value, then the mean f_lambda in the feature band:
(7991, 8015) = 0.3 angstrom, 29.7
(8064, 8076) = 0.1 angstrom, 30.5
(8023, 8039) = 0.0 angstrom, 30.3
